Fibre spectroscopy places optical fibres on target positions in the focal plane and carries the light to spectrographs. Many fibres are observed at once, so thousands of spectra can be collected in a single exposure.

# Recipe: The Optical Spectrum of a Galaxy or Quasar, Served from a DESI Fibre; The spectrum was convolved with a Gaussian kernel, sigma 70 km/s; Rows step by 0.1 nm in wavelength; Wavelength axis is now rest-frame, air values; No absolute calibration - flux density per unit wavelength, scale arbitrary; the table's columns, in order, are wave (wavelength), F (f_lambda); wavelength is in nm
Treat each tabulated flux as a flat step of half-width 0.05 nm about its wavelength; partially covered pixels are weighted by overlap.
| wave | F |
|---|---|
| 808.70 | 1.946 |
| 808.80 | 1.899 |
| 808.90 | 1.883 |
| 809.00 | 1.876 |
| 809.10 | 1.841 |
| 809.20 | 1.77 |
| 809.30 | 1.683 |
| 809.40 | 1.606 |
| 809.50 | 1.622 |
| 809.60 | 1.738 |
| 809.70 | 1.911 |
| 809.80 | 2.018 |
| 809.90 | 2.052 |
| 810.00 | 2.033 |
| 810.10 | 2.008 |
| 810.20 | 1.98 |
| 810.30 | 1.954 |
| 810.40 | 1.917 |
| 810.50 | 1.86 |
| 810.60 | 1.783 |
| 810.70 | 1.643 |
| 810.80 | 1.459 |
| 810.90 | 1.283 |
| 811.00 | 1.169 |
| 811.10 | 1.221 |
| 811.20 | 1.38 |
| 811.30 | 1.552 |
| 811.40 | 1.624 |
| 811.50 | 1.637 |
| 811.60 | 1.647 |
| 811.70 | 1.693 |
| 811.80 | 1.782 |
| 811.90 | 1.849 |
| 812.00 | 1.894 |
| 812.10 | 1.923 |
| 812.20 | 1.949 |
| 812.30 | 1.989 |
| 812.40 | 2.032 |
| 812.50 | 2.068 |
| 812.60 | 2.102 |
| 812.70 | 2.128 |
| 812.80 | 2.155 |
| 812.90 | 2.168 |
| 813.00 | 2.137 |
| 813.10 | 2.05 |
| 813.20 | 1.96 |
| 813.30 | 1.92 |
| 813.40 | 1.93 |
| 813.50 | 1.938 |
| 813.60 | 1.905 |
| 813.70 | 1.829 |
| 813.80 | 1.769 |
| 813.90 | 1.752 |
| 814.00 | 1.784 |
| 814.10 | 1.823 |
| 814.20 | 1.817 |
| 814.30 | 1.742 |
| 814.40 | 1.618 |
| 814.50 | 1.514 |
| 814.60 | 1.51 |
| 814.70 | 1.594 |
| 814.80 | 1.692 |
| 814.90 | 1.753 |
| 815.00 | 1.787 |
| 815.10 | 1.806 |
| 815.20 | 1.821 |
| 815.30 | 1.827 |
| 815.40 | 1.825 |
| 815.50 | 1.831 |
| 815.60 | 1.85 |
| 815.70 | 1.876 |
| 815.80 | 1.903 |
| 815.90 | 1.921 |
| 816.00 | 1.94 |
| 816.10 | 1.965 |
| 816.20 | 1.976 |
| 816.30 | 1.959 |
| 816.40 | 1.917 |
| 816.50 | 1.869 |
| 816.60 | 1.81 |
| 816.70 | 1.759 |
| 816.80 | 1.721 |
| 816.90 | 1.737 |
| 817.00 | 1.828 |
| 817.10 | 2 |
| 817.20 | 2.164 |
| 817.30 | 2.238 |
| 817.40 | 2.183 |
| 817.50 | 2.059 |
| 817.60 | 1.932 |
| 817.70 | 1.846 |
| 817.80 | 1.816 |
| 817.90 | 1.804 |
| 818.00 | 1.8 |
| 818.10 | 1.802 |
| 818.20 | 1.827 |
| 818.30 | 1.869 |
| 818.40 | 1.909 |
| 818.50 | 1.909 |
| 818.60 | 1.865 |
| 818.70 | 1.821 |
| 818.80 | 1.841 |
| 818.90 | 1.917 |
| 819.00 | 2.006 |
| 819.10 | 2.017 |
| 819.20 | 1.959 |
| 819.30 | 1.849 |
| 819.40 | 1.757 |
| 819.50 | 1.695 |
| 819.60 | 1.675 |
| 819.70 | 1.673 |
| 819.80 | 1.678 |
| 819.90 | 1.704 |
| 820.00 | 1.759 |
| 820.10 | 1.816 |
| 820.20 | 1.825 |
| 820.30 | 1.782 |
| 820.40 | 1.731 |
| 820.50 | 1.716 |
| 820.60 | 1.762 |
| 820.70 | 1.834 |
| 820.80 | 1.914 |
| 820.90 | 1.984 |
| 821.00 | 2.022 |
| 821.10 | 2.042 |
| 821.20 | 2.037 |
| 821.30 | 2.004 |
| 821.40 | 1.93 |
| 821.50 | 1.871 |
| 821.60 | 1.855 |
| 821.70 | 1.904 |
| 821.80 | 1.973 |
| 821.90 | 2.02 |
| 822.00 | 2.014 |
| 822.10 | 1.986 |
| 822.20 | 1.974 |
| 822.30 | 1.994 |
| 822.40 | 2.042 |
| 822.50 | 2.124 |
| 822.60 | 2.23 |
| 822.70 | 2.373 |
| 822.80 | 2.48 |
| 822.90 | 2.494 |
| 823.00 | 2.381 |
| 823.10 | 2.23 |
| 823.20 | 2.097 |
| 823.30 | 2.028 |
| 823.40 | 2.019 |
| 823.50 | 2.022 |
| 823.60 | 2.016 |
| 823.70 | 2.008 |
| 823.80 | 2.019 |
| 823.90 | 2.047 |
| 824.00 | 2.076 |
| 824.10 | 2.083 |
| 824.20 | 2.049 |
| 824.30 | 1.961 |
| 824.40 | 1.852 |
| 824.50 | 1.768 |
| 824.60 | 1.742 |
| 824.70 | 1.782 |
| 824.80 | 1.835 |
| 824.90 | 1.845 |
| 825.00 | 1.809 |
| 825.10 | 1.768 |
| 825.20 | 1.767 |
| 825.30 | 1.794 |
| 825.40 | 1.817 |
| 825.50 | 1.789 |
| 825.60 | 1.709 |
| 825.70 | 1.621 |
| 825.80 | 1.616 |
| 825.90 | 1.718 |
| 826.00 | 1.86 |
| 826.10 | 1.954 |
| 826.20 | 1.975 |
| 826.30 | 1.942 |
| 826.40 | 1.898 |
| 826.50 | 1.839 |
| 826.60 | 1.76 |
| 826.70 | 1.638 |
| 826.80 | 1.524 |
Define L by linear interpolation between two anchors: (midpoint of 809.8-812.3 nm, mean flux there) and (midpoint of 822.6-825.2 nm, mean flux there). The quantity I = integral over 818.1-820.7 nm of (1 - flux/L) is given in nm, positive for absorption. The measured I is 0.15 nm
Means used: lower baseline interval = 1.73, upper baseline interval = 2.03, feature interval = 1.81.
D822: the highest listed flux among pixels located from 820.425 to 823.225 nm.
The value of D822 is 2.494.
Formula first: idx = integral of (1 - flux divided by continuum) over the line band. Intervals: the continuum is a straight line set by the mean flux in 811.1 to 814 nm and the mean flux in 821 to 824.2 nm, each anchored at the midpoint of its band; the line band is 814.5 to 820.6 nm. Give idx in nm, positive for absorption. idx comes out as 0.40 nm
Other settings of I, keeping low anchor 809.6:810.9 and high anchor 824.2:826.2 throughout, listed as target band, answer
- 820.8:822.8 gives -0.238 nm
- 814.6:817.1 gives 0.009 nm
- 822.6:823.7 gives -0.241 nm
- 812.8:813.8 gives -0.073 nm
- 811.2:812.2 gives 0.067 nm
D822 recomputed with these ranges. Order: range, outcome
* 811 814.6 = 2.168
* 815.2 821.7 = 2.238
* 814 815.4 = 1.827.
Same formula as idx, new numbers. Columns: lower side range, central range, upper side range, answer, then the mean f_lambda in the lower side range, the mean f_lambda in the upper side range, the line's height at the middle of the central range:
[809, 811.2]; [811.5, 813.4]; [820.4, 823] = -0.17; 1.74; 2.02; 1.79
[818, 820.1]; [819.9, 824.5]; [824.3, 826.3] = -0.48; 1.83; 1.8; 1.81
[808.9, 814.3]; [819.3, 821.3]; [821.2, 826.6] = 0.11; 1.82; 1.96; 1.92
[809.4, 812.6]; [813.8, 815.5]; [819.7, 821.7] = 0.06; 1.77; 1.85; 1.8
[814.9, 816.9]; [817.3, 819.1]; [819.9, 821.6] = -0.04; 1.86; 1.87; 1.86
